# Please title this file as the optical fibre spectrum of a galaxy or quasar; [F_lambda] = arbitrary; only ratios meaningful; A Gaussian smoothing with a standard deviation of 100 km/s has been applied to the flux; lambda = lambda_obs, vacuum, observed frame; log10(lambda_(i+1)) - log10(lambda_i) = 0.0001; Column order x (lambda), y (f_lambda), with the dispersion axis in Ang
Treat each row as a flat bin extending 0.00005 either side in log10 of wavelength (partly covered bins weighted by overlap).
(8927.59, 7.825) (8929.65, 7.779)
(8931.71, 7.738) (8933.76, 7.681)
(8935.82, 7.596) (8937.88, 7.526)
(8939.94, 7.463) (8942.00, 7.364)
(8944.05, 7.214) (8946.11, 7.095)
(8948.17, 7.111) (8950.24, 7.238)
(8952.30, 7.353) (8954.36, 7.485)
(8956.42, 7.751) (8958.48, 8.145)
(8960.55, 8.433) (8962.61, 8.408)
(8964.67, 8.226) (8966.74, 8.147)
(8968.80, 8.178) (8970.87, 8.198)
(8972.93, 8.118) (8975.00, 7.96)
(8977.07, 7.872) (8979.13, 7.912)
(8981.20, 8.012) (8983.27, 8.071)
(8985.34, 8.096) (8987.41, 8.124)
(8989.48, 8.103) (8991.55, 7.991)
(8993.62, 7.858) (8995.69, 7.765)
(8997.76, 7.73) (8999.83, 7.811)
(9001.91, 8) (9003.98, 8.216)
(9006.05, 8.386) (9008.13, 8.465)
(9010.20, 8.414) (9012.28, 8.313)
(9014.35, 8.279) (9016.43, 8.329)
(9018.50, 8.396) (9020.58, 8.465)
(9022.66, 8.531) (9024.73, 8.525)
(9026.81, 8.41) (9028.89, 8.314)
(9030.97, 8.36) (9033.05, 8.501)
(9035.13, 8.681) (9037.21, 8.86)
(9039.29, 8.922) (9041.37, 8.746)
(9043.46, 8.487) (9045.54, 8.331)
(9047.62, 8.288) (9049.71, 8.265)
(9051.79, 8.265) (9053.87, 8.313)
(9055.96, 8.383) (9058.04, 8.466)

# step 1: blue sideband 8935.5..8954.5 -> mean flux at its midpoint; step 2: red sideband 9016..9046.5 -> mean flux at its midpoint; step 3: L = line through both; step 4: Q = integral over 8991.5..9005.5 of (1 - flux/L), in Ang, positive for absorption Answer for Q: 0.3 Ang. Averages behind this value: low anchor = 7.33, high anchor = 8.53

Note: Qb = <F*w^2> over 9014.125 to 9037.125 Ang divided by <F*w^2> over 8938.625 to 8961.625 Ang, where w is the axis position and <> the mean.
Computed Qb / 1.14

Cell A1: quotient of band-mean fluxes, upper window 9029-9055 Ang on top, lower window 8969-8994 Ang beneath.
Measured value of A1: 1.06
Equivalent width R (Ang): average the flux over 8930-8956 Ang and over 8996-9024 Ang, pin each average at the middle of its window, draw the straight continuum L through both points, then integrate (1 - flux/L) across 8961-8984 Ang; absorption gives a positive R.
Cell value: -1.0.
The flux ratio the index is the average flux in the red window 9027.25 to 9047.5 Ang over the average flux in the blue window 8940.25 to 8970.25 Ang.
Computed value 1.1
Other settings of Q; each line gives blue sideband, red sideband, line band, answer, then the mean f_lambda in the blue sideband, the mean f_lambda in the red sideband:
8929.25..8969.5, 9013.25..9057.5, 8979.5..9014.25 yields 0.1 Ang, 7.69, 8.46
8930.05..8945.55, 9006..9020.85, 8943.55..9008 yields 0.2 Ang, 7.51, 8.37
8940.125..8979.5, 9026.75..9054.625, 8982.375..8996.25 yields 0.1 Ang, 7.79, 8.49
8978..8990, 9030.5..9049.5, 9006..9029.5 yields -0.1 Ang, 8.05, 8.57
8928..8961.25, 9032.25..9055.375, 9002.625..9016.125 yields -0.3 Ang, 7.56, 8.51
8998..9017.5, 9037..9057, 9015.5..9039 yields -0.4 Ang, 8.23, 8.47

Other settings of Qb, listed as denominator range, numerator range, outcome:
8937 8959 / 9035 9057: 1.17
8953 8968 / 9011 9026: 1.05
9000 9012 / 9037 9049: 1.05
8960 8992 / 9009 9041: 1.06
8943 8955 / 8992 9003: 1.09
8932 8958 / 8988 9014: 1.10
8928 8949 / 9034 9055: 1.17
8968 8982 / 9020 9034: 1.06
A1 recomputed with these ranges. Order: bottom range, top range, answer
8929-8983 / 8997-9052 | 1.08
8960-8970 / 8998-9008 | 0.98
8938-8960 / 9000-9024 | 1.12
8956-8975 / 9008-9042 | 1.04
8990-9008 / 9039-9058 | 1.05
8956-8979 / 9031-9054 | 1.05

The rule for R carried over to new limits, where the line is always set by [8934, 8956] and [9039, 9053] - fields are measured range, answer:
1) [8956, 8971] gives -1.3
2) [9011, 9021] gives -0.3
